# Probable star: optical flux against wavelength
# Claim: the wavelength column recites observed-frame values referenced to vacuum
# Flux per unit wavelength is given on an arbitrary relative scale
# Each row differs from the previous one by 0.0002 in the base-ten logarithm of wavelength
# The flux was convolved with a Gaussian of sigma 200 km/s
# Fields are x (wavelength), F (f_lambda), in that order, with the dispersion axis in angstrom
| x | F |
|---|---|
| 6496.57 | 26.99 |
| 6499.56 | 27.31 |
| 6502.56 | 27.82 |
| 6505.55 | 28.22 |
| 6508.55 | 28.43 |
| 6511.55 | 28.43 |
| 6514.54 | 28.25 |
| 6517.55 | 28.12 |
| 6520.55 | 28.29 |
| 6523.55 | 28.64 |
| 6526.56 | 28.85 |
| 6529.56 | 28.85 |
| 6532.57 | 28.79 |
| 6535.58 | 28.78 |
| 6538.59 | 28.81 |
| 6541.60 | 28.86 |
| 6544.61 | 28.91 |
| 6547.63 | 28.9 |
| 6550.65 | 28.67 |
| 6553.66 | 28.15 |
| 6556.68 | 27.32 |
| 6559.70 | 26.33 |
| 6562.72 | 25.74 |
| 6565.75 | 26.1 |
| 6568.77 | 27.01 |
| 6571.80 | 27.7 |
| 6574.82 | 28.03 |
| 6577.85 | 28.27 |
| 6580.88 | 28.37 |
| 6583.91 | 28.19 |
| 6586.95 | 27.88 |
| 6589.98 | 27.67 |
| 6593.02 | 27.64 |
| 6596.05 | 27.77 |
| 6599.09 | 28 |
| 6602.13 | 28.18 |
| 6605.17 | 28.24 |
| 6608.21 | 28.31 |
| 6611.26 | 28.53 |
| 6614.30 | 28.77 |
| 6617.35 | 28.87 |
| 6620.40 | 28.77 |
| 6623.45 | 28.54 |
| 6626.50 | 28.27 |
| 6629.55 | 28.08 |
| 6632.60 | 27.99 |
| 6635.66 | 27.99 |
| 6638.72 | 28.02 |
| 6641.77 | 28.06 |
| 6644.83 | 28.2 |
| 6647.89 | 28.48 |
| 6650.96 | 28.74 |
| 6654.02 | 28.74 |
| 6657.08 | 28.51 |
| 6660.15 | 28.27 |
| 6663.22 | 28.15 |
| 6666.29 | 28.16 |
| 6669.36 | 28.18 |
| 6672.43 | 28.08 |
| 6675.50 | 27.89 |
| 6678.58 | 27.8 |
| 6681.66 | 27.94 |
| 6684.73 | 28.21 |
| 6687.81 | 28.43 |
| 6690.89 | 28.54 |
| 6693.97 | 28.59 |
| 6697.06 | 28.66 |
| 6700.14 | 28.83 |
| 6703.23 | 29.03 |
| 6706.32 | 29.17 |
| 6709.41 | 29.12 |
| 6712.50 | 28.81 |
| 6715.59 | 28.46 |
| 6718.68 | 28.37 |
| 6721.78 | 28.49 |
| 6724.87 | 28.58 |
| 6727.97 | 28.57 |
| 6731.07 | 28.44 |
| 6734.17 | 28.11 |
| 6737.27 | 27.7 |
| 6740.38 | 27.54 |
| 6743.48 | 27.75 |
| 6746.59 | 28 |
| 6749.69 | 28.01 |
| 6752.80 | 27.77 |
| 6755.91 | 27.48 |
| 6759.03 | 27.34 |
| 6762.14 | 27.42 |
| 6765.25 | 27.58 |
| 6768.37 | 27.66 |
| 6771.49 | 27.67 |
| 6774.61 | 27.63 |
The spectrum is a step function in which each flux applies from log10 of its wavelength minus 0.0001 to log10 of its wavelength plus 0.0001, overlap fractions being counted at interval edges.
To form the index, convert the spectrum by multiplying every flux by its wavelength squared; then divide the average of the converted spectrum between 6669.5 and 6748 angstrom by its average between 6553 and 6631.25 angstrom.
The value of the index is 1.05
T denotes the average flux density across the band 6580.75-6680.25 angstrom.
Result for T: 28.2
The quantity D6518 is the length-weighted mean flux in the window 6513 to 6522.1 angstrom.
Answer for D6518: 28.2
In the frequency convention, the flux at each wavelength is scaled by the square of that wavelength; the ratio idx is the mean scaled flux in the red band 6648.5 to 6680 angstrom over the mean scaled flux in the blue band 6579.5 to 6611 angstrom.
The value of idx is 1.03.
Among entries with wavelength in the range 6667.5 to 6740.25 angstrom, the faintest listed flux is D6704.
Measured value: 27.7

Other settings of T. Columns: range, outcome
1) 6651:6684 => 28.2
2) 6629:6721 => 28.4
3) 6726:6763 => 27.9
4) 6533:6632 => 28.1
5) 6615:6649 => 28.3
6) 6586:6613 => 28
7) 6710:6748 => 28.3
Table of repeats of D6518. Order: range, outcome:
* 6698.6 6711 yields 29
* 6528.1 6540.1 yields 28.8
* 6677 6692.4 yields 28.2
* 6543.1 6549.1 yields 28.9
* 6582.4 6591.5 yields 27.9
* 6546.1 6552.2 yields 28.8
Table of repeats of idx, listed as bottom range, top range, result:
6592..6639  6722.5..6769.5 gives 1.03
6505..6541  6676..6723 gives 1.05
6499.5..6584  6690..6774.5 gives 1.06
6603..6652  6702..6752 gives 1.03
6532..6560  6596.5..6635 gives 1.02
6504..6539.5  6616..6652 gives 1.03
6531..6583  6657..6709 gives 1.06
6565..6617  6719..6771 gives 1.04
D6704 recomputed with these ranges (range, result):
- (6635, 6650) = 27.99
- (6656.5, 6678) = 27.89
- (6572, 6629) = 27.64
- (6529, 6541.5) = 28.78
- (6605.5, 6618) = 28.31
